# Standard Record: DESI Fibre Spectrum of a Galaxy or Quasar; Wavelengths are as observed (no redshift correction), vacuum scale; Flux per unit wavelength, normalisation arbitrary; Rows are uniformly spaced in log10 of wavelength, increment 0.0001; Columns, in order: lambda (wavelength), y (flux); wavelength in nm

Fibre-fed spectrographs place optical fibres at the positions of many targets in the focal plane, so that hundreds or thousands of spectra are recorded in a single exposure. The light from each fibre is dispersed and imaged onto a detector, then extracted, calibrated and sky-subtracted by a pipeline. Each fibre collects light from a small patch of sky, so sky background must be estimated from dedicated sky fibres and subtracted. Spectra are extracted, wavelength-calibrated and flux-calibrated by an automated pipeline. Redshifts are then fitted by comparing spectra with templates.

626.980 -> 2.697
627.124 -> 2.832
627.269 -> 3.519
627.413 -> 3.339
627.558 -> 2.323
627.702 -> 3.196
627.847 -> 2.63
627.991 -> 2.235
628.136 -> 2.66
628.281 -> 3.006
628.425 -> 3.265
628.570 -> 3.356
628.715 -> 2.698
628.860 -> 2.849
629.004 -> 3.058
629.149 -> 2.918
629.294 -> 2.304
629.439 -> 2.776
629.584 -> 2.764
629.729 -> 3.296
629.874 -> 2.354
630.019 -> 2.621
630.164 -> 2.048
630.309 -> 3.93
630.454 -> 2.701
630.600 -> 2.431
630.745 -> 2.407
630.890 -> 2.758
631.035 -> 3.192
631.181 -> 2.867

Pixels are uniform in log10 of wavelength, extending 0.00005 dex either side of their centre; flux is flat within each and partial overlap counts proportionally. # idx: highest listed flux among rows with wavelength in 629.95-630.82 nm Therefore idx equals 3.93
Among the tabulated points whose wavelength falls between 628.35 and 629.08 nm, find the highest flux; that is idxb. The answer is 3.356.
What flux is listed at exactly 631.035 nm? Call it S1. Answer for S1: 3.192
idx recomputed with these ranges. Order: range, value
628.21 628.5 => 3.265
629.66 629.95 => 3.296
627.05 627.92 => 3.519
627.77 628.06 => 2.63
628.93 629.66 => 3.058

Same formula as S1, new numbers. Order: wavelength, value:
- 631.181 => 2.867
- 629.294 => 2.304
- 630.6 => 2.431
